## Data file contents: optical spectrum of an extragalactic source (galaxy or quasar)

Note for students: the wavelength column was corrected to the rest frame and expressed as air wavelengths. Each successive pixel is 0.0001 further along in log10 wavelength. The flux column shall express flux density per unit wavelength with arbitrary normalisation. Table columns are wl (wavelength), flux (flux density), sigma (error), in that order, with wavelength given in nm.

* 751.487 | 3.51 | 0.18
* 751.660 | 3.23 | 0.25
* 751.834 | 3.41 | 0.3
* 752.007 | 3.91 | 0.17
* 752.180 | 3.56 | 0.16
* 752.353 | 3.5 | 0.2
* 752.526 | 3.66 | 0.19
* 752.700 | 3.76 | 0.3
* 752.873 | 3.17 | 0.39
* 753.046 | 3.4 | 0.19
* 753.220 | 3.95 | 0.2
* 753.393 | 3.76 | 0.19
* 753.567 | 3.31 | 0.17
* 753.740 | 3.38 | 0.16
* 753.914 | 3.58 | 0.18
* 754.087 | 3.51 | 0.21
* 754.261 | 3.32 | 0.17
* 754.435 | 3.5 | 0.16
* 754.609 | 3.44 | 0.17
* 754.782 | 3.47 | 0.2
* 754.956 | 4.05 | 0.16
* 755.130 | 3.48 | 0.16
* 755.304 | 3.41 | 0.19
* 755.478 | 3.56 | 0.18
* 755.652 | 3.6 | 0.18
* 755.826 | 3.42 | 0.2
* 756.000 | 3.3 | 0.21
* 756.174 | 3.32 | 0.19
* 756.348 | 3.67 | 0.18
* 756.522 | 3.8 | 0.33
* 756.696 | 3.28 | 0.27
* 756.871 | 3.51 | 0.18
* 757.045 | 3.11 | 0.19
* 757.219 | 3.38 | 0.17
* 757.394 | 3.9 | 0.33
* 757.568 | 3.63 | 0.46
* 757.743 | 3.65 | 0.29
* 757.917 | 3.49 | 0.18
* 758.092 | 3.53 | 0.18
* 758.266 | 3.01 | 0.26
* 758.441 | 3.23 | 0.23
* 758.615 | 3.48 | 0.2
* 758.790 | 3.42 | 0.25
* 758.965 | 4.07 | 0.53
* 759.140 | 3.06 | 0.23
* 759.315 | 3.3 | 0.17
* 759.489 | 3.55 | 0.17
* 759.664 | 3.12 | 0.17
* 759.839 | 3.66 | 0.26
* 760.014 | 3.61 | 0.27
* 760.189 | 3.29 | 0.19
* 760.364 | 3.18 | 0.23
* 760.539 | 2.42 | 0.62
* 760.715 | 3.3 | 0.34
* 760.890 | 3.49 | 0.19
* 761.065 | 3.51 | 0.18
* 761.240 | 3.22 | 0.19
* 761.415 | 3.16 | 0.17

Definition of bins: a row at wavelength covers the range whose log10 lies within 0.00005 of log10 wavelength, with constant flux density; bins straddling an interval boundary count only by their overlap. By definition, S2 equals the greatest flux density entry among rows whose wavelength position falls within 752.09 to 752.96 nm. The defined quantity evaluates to 3.76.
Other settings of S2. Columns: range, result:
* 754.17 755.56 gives 4.05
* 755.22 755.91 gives 3.6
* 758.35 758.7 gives 3.48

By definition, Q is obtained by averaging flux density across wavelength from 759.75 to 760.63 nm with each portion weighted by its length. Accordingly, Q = 3.23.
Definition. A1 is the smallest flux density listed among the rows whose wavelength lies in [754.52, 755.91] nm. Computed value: 3.41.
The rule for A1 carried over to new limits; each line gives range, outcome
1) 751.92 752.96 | 3.17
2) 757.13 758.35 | 3.01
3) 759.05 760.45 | 3.06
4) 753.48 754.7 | 3.31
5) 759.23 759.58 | 3.3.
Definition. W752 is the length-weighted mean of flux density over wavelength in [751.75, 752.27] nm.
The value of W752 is 3.63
